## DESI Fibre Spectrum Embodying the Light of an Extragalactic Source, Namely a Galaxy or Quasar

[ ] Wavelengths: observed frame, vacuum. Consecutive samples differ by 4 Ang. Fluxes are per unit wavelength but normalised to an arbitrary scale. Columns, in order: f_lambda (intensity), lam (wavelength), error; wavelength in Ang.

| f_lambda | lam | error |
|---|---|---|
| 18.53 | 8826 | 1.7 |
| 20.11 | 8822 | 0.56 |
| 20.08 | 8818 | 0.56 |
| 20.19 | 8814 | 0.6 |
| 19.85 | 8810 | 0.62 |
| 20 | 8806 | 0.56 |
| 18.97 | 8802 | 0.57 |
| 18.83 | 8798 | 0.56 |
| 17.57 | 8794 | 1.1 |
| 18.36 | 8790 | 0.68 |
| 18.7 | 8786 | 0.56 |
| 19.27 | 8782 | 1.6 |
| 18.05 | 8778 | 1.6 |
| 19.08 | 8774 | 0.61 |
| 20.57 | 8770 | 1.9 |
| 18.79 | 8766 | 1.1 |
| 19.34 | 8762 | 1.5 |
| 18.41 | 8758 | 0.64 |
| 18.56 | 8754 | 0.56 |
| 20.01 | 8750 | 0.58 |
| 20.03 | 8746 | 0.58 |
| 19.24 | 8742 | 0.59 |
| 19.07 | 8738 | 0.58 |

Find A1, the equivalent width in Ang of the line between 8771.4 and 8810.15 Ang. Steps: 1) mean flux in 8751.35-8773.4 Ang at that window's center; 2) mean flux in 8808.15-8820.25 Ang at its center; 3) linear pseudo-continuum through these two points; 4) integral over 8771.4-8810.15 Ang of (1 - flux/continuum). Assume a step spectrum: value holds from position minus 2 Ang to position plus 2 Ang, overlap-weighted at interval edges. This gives 1.6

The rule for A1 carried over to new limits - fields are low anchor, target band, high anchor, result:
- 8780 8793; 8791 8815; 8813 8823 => 0.4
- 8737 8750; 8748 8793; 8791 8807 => 0.4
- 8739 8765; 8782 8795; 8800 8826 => 0.8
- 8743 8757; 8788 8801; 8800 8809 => 0.8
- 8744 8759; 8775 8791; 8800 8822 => 0.8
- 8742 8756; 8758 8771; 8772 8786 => -0.1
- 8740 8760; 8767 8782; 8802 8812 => 0.2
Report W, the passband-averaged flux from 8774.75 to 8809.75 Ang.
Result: 18.8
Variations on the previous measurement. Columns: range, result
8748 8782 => 19.1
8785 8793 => 18.4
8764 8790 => 19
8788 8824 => 19.3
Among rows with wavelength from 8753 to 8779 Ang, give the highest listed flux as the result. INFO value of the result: 20.57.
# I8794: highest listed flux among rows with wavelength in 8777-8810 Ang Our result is 20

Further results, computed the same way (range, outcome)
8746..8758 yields 20.03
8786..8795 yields 18.7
